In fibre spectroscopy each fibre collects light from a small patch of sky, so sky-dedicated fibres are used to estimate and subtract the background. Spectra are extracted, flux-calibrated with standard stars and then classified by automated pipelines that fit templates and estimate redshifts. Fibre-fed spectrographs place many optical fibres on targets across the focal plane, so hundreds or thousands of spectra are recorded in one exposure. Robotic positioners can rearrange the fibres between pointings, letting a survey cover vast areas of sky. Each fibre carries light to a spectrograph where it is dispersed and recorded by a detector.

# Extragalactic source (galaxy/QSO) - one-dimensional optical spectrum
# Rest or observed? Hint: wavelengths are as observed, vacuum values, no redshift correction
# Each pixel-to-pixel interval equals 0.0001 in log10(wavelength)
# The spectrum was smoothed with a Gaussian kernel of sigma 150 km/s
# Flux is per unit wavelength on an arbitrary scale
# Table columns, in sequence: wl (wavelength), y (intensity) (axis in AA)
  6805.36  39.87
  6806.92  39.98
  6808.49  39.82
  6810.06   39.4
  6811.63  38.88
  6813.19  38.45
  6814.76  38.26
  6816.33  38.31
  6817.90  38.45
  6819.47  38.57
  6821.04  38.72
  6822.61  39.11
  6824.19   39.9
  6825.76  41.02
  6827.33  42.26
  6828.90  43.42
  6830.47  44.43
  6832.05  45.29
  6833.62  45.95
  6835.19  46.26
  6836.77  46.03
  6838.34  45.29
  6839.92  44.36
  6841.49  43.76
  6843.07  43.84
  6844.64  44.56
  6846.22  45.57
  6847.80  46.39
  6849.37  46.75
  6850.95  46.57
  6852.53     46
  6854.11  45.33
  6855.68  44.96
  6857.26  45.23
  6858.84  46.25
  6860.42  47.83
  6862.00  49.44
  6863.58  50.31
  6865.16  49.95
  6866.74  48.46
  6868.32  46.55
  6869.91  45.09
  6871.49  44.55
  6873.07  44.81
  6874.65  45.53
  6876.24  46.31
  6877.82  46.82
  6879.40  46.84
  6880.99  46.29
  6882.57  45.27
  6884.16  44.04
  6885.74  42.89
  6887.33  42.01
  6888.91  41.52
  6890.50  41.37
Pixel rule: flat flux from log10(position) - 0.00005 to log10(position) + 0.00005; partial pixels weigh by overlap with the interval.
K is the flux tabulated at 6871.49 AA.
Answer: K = 44.55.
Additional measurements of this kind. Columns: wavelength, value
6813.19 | 38.45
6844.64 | 44.56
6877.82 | 46.82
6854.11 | 45.33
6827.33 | 42.26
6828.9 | 43.42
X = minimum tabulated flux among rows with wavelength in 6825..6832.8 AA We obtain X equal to 41.02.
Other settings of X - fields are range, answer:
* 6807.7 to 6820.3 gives 38.26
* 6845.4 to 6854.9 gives 45.33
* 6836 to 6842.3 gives 43.76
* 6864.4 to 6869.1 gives 46.55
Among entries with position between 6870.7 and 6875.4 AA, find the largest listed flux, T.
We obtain 45.53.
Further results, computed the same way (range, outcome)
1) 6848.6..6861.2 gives 47.83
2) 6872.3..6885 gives 46.84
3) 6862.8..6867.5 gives 50.31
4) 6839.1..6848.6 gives 46.39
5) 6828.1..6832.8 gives 45.29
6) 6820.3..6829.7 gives 43.42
